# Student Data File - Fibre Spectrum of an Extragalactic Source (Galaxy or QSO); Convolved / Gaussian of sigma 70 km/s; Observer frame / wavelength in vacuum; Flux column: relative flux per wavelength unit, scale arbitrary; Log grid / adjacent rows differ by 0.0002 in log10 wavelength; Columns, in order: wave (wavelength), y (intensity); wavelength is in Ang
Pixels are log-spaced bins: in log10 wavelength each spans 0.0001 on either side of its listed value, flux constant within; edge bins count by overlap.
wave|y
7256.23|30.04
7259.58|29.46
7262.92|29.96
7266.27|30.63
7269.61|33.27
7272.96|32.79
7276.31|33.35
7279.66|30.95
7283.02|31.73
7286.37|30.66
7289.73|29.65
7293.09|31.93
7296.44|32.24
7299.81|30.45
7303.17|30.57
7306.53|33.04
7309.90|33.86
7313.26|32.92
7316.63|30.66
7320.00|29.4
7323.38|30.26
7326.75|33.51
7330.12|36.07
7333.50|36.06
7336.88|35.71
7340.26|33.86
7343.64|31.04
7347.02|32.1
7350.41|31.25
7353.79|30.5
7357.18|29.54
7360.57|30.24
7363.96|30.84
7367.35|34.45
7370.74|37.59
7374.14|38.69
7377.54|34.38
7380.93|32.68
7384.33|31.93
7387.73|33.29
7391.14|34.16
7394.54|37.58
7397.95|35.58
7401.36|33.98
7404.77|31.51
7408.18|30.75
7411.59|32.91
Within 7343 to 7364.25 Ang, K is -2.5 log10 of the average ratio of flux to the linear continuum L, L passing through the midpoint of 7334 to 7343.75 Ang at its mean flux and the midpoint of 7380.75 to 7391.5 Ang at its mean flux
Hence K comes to 0.10 mag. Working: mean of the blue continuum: 34.2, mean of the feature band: 30.8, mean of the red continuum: 32.9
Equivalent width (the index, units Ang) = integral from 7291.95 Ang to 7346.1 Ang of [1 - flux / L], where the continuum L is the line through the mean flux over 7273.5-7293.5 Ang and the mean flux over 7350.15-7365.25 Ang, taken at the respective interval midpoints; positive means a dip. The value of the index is -2.9 Ang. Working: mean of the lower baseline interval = 31.4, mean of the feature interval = 32.6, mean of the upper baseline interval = 30.4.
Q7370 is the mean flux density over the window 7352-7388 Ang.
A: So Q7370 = 33.1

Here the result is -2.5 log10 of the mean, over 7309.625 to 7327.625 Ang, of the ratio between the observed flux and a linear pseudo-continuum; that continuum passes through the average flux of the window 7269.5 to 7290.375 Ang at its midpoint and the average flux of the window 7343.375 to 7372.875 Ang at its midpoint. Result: 0.01 mag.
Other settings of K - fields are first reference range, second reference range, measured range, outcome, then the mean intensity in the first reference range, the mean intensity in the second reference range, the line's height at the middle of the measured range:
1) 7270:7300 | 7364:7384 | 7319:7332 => 0.02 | 31.6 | 34.9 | 33.1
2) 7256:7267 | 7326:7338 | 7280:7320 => 0.05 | 29.9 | 35.5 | 33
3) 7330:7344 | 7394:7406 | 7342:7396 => 0.05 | 34.7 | 34.5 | 34.6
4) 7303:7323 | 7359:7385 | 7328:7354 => -0.02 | 31.7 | 34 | 32.8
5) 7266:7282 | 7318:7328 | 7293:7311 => -0.02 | 32.3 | 30.9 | 31.5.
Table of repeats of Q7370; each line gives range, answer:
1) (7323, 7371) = 32.8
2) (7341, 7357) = 31.2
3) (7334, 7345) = 33.9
